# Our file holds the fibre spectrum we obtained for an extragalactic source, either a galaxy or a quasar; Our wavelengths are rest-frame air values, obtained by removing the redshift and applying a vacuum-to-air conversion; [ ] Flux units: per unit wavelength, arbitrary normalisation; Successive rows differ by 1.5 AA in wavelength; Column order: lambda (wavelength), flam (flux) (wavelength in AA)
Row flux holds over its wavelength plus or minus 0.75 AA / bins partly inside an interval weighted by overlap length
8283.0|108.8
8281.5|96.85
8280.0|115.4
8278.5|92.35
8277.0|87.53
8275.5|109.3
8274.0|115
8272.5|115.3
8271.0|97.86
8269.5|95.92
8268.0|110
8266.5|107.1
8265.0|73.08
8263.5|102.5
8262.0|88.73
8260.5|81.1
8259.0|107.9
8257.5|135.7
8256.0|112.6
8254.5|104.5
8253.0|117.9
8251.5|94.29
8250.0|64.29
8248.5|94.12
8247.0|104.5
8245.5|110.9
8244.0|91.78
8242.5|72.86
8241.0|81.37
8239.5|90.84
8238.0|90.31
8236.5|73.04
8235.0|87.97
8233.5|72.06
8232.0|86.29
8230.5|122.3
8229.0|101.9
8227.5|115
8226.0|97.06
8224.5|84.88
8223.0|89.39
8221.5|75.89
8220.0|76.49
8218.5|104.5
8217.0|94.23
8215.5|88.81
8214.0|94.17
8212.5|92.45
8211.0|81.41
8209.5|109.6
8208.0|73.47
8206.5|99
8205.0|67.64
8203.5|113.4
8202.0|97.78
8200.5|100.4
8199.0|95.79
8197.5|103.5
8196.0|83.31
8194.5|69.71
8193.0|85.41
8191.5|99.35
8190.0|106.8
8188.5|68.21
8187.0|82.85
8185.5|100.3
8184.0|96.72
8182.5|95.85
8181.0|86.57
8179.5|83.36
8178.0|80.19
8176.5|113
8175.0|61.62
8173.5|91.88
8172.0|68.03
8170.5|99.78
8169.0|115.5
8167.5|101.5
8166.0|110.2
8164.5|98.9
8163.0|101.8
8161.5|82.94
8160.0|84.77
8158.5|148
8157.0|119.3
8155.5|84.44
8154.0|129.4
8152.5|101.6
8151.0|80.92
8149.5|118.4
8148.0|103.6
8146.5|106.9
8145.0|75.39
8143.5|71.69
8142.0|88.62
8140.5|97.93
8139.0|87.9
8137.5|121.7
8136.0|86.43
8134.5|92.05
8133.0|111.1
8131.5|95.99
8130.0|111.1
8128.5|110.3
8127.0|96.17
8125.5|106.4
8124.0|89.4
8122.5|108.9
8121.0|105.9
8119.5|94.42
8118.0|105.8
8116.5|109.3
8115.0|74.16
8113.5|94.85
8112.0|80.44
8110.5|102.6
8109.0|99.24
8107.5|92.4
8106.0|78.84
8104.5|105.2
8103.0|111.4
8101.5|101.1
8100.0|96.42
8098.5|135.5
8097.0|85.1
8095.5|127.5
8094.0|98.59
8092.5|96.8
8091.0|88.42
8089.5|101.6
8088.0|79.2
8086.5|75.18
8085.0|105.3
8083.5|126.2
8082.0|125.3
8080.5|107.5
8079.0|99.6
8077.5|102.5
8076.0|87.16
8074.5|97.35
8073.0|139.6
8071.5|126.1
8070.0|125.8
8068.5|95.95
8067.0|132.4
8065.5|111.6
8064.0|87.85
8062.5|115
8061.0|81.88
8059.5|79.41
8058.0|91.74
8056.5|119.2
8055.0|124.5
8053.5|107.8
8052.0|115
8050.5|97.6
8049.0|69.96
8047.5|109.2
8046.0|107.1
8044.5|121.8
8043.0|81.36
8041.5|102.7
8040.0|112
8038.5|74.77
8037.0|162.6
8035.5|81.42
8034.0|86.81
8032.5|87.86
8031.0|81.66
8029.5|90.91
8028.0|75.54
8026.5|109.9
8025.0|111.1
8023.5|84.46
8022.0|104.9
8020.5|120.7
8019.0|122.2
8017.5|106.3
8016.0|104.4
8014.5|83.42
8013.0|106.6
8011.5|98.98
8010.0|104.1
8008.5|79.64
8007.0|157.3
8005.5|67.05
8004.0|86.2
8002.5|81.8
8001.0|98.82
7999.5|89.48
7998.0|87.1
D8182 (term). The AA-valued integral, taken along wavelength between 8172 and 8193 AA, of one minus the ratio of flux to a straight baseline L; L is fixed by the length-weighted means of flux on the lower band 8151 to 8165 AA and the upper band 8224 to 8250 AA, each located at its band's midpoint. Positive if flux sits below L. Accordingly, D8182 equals 2.5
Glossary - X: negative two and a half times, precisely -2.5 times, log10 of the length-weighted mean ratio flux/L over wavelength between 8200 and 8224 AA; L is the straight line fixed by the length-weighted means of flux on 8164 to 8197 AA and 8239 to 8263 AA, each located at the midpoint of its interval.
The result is 0.03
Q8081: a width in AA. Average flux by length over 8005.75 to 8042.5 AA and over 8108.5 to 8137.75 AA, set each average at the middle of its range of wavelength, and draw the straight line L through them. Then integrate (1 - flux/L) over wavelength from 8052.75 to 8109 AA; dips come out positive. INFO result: -2.3 AA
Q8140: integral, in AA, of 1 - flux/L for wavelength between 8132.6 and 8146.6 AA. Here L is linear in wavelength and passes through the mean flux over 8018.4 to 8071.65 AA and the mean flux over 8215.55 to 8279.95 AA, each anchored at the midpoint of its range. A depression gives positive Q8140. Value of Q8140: 0.9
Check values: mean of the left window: 103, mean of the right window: 96.1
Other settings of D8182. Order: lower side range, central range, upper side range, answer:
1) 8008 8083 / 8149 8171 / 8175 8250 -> -2.37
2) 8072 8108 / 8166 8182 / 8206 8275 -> 1.21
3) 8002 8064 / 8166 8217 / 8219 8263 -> 2.17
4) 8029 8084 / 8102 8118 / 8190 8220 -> 0.74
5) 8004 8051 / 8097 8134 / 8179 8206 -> -1.99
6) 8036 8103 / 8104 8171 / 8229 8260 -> 1.27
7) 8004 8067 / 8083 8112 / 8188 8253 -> -0.53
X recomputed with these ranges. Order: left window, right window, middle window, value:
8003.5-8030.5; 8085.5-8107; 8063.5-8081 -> -0.11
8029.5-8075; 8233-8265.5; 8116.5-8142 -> -0.01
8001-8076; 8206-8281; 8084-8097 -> 0.05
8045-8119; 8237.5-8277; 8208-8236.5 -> 0.08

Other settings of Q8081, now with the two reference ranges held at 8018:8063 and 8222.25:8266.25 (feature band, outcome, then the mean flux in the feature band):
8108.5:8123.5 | 0.2 AA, 97.4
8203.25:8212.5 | 0.6 AA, 89.7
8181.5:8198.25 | 1.1 AA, 90.1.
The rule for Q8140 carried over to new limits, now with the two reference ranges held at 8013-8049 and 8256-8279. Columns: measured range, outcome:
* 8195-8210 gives 1.1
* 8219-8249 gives 3.1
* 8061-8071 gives -0.9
